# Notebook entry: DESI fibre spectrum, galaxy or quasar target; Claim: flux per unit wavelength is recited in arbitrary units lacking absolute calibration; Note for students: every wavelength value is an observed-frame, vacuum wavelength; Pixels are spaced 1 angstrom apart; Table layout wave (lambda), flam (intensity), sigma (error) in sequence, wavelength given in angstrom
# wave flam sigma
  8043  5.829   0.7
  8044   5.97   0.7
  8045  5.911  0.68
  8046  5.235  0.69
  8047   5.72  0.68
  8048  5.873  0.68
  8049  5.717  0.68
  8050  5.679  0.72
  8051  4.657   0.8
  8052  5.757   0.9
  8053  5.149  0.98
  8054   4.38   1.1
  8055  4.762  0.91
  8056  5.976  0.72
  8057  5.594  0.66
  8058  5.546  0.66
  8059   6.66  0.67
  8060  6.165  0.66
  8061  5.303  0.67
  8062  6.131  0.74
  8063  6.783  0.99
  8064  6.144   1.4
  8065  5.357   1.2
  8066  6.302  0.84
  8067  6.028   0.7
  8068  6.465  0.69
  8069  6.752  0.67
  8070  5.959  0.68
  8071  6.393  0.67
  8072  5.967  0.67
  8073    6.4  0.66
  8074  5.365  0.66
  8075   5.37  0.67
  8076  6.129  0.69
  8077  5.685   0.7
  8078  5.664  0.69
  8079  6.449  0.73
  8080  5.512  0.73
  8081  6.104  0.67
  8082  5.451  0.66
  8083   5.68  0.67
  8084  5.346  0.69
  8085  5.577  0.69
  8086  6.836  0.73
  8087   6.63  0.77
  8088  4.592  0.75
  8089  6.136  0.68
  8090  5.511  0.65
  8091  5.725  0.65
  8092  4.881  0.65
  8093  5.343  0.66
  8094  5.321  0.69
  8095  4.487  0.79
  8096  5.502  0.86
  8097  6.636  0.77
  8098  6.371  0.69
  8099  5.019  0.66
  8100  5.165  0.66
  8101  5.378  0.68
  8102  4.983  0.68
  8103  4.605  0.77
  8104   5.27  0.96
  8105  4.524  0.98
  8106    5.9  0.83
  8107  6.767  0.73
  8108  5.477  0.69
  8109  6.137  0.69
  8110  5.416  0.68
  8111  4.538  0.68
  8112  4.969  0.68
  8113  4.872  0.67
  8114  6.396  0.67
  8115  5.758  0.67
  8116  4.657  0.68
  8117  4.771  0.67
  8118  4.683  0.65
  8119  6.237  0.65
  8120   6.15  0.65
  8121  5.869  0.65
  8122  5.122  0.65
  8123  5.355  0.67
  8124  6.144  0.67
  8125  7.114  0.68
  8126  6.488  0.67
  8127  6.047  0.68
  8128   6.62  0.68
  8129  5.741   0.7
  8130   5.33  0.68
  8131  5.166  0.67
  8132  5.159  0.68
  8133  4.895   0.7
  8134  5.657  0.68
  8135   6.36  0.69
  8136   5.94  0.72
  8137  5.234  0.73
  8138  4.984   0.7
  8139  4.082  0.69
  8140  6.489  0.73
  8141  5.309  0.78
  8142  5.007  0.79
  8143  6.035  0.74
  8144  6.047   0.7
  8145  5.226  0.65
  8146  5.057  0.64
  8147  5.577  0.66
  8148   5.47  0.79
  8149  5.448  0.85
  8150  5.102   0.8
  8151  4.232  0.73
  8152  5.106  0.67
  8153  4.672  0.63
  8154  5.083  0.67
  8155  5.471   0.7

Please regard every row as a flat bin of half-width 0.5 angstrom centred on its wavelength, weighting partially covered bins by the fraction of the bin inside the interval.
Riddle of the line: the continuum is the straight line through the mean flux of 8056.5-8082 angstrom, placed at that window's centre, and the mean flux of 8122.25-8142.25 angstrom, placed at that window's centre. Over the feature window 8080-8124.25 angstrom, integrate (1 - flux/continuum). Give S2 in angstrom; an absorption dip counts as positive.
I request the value 2.41 angstrom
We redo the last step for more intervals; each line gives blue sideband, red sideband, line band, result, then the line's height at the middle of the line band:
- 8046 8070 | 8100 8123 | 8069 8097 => -0.8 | 5.59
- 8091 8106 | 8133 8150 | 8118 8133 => -1.2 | 5.4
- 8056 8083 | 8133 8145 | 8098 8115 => 1.0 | 5.73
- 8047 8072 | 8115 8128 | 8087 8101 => 0.7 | 5.78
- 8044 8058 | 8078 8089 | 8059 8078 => -1.3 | 5.65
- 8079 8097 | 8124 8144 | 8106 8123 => 0.5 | 5.66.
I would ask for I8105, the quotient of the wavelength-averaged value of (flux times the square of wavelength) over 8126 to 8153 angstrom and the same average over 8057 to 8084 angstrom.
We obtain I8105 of 0.9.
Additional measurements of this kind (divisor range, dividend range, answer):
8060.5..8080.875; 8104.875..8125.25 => 0.94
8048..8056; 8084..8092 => 1.11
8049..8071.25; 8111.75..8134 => 0.98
